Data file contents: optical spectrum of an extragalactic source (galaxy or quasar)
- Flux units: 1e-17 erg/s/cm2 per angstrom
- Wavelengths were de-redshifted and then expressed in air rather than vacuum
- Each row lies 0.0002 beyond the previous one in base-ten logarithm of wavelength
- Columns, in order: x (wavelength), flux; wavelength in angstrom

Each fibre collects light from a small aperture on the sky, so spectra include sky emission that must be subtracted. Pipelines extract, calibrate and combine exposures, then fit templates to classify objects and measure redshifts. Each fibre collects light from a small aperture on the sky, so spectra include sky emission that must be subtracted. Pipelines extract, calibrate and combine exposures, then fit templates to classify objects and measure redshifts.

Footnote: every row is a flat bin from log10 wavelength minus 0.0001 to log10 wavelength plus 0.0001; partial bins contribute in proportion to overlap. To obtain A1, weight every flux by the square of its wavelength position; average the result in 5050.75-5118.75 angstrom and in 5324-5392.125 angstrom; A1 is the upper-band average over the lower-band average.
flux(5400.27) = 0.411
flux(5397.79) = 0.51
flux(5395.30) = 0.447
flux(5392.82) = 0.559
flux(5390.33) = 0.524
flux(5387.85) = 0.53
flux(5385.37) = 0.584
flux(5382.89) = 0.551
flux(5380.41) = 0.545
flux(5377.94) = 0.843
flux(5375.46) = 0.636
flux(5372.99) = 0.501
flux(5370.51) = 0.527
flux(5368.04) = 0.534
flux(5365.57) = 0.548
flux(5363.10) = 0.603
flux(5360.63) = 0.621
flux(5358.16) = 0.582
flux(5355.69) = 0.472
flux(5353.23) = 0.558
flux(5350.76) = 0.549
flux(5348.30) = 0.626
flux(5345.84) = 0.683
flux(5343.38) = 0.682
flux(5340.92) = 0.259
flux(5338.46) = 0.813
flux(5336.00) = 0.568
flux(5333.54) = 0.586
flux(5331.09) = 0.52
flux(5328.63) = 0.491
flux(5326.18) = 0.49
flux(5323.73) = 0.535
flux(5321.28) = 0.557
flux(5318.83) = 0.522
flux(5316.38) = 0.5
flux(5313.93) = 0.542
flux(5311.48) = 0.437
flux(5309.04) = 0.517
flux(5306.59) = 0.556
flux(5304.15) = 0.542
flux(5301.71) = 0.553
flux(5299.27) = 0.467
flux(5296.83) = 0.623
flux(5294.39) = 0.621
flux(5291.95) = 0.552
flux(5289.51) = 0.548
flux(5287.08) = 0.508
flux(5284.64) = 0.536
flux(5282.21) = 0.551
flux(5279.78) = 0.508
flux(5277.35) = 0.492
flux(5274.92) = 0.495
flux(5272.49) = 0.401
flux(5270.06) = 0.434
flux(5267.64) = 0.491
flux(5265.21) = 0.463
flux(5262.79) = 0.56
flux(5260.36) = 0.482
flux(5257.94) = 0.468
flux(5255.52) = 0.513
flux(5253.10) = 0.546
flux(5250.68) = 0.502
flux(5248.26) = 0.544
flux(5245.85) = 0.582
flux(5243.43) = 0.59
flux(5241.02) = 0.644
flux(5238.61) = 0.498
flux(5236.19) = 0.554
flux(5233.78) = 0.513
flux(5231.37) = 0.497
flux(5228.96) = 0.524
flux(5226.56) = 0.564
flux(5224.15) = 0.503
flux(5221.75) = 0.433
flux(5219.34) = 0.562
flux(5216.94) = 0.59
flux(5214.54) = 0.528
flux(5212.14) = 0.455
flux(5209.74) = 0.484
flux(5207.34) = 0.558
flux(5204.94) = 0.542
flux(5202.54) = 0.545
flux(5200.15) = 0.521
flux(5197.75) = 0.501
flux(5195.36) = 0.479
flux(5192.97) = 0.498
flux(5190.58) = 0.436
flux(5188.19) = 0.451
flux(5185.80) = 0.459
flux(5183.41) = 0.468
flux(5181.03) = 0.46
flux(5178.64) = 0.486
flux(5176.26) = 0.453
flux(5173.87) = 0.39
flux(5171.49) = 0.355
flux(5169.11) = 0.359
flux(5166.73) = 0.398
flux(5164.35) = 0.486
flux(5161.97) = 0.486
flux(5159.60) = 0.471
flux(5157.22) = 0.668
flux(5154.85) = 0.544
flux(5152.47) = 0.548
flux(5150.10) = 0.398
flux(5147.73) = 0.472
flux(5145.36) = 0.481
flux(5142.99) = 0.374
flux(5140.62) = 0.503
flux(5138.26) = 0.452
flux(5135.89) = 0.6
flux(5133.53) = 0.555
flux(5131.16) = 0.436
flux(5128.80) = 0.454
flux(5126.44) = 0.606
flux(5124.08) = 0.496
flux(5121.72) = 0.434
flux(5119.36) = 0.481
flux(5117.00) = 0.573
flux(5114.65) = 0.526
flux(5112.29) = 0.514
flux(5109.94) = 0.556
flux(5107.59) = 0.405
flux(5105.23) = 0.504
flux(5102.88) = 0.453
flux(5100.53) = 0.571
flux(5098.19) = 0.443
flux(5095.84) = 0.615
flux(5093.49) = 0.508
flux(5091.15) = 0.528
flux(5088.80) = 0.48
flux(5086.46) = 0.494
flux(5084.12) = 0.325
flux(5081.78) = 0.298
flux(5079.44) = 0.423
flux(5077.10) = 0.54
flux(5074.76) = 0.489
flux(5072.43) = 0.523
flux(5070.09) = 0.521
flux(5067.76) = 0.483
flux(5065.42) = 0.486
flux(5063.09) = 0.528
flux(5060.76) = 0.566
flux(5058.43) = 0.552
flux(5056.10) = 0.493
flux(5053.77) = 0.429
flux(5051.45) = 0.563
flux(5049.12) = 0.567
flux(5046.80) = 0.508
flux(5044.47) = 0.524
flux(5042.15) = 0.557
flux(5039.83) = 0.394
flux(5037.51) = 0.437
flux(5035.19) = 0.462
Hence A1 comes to 1.3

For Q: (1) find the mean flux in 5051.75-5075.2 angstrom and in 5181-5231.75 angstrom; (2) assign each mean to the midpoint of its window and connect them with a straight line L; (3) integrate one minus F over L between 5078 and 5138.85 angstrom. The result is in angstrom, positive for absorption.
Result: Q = 2.1 angstrom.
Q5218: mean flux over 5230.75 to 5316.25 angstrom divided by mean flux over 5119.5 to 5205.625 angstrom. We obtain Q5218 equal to 1.09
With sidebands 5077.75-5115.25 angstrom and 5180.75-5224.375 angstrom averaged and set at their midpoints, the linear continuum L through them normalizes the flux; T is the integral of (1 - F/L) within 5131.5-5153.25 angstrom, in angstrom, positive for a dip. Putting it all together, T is 0.1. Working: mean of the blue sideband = 0.478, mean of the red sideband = 0.499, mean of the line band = 0.484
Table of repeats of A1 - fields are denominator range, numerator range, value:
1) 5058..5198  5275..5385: 1.24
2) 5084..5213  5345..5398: 1.27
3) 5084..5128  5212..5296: 1.10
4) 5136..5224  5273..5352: 1.19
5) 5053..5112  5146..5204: 1.00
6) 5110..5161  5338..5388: 1.25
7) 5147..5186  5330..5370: 1.33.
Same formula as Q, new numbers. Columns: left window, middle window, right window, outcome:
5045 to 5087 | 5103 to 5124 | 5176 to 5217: -0.3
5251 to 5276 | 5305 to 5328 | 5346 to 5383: 0.9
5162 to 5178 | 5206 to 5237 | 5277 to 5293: -3.6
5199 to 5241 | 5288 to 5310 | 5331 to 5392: 0.1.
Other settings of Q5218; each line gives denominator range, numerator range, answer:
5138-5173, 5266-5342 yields 1.12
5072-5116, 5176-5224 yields 1.03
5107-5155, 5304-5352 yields 1.11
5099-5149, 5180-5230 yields 1.01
